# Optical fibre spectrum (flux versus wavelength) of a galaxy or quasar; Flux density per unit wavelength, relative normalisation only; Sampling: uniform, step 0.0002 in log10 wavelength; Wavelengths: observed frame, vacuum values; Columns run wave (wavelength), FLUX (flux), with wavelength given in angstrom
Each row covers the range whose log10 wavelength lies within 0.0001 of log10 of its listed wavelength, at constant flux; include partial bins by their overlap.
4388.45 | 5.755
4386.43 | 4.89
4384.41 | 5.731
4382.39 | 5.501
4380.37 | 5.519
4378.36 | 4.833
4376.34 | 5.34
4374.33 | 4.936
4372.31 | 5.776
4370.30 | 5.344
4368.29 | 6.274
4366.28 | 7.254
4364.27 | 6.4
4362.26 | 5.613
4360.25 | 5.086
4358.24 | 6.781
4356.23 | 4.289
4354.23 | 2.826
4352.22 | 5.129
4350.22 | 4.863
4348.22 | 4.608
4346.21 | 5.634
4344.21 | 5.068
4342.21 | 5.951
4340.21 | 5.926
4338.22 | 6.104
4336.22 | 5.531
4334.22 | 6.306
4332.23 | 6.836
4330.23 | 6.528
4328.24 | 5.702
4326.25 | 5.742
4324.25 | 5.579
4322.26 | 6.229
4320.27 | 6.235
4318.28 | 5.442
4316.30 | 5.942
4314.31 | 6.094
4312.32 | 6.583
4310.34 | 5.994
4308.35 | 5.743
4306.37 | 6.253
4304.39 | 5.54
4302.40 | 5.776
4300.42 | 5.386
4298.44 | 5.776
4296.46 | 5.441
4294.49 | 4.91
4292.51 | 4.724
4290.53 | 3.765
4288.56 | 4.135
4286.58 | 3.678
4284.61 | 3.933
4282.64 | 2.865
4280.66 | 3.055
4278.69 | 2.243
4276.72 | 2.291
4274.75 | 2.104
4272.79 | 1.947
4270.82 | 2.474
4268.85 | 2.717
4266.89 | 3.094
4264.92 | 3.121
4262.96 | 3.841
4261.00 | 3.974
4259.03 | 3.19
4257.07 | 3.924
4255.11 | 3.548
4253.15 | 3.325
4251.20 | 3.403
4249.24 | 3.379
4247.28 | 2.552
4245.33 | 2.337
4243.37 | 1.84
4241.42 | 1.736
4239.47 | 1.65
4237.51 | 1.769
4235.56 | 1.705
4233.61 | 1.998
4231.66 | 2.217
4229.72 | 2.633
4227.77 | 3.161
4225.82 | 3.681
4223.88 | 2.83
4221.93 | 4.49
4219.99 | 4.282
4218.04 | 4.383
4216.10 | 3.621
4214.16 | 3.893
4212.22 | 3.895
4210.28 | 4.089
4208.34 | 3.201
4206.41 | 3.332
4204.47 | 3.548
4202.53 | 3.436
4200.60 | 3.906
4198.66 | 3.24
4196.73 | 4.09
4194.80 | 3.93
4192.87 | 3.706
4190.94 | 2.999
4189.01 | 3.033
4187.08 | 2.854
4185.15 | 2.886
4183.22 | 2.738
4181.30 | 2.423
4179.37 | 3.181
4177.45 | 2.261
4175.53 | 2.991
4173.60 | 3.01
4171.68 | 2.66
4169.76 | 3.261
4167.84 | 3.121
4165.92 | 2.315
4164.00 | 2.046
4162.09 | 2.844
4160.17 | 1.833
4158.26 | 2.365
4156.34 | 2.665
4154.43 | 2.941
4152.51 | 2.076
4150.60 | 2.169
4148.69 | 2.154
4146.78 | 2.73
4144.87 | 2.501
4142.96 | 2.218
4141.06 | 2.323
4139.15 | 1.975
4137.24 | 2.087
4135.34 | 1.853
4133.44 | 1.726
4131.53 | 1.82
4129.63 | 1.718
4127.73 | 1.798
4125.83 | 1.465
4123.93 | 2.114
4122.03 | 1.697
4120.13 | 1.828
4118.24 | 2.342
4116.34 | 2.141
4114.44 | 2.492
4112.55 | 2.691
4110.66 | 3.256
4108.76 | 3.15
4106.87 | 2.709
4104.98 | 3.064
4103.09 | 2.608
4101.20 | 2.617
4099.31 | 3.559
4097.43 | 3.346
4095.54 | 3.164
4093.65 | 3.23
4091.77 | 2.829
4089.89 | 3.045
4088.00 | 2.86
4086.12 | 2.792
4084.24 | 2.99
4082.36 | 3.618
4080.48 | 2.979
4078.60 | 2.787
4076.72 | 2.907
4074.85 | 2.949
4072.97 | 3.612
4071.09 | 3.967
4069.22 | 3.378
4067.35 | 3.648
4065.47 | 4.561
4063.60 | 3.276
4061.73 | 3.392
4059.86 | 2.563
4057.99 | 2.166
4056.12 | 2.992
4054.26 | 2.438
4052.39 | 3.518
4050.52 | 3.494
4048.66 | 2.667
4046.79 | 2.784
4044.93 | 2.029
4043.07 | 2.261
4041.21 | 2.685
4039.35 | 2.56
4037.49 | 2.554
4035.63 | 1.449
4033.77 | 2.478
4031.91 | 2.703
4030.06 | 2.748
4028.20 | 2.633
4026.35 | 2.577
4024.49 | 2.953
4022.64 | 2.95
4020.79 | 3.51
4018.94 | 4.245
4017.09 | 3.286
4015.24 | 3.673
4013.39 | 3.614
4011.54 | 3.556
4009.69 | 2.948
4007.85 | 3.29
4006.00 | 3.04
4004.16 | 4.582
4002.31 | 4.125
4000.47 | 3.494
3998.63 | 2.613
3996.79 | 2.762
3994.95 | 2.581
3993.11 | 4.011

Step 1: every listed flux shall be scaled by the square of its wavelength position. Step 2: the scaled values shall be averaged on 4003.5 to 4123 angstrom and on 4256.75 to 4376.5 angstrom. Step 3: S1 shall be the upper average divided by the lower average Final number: 1.9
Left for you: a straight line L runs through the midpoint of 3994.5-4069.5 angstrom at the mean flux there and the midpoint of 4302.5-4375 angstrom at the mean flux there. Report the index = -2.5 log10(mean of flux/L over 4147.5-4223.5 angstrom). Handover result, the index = 0.38 mag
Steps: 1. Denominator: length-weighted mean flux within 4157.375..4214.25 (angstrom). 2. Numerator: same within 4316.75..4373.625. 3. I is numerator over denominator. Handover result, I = 1.84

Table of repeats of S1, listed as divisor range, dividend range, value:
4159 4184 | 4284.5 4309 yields 2.00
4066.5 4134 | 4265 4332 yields 1.88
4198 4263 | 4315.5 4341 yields 1.99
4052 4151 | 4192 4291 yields 1.25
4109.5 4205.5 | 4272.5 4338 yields 2.08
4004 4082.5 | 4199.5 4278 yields 1.10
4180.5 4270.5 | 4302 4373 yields 1.92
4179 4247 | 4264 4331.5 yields 1.56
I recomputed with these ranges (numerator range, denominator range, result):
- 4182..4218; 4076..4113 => 1.16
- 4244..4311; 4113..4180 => 1.66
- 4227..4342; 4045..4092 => 1.34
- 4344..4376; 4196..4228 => 1.44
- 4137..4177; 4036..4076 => 0.83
